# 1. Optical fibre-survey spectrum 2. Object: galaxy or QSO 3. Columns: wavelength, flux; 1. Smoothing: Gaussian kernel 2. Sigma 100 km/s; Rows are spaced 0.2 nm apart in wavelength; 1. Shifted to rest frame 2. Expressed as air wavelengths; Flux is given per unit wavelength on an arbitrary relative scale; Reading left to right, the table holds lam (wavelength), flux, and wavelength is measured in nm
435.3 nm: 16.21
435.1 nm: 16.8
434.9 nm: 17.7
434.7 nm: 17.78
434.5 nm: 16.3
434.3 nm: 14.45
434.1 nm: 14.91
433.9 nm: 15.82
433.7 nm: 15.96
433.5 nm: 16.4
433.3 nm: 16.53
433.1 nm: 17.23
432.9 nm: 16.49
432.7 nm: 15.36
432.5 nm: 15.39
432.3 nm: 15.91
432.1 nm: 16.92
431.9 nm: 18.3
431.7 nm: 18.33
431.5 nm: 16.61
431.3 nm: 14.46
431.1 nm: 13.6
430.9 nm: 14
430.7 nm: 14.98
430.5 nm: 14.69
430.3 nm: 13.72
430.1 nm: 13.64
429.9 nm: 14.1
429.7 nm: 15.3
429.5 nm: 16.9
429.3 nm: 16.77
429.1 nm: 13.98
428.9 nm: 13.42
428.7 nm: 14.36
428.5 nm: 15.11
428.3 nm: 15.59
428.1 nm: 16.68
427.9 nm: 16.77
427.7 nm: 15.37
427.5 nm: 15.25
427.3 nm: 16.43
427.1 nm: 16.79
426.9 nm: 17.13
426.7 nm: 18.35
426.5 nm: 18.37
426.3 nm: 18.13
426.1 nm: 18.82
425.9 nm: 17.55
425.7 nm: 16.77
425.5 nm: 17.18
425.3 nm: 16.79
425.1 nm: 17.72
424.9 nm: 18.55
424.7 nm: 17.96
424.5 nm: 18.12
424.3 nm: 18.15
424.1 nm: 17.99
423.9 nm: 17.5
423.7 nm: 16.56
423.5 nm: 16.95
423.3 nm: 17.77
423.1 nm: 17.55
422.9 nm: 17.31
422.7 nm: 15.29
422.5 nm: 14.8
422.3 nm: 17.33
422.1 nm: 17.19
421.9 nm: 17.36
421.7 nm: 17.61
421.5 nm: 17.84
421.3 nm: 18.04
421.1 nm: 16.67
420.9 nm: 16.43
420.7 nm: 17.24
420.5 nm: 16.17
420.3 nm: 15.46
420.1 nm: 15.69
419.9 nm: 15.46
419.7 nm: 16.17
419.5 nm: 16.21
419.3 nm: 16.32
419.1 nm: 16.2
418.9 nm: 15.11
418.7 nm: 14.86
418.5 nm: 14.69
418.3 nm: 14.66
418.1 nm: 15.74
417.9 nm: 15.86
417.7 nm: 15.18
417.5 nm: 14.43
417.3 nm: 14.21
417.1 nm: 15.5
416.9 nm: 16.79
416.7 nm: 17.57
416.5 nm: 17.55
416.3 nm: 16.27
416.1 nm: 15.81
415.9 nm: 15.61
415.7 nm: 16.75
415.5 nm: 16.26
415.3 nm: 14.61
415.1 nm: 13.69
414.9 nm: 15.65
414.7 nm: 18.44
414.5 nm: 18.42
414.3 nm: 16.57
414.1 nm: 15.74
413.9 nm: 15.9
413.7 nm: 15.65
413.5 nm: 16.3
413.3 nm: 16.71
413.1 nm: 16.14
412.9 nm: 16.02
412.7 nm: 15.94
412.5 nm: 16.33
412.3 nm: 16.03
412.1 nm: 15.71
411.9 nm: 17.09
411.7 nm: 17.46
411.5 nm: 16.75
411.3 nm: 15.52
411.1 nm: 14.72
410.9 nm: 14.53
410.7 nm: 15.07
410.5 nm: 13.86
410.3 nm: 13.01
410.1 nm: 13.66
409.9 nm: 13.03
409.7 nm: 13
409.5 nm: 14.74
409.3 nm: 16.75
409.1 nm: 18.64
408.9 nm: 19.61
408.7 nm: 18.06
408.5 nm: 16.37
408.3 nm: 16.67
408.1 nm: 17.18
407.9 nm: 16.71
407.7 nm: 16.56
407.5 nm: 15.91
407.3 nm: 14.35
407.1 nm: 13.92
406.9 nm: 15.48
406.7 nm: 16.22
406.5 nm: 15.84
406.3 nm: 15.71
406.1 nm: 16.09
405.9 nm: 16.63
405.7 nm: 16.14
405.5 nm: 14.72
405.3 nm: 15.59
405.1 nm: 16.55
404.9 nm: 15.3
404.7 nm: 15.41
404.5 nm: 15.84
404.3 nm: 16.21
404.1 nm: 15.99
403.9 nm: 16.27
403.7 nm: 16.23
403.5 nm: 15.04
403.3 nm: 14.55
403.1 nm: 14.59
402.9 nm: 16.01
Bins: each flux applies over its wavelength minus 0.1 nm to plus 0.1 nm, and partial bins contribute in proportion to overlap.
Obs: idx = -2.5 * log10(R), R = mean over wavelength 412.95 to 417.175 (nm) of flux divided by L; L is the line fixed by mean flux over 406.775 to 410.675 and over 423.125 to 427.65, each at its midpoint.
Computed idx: 0.00 mag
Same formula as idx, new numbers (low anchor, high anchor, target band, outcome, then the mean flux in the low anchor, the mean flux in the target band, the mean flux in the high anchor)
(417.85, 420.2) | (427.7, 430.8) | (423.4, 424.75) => -0.15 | 15.6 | 17.6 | 15.1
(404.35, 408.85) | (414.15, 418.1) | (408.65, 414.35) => 0.02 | 16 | 15.8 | 16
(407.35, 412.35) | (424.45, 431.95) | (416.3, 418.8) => 0.03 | 15.8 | 15.6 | 16.2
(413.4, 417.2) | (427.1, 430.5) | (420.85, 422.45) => -0.10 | 16.3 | 17.3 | 15.2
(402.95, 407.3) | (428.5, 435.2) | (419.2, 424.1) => -0.07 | 15.6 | 16.7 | 15.7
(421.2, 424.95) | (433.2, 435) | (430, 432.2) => 0.08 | 17.3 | 15.4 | 16.2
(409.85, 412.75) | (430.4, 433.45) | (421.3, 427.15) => -0.12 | 15.3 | 17.4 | 15.9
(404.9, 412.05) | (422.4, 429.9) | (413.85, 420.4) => 0.03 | 15.8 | 15.9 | 16.7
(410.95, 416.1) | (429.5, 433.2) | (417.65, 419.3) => 0.04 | 16.1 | 15.4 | 15.5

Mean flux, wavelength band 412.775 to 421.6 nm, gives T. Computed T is 16.1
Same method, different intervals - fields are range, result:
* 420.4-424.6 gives 17.1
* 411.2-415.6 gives 16.2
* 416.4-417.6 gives 16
